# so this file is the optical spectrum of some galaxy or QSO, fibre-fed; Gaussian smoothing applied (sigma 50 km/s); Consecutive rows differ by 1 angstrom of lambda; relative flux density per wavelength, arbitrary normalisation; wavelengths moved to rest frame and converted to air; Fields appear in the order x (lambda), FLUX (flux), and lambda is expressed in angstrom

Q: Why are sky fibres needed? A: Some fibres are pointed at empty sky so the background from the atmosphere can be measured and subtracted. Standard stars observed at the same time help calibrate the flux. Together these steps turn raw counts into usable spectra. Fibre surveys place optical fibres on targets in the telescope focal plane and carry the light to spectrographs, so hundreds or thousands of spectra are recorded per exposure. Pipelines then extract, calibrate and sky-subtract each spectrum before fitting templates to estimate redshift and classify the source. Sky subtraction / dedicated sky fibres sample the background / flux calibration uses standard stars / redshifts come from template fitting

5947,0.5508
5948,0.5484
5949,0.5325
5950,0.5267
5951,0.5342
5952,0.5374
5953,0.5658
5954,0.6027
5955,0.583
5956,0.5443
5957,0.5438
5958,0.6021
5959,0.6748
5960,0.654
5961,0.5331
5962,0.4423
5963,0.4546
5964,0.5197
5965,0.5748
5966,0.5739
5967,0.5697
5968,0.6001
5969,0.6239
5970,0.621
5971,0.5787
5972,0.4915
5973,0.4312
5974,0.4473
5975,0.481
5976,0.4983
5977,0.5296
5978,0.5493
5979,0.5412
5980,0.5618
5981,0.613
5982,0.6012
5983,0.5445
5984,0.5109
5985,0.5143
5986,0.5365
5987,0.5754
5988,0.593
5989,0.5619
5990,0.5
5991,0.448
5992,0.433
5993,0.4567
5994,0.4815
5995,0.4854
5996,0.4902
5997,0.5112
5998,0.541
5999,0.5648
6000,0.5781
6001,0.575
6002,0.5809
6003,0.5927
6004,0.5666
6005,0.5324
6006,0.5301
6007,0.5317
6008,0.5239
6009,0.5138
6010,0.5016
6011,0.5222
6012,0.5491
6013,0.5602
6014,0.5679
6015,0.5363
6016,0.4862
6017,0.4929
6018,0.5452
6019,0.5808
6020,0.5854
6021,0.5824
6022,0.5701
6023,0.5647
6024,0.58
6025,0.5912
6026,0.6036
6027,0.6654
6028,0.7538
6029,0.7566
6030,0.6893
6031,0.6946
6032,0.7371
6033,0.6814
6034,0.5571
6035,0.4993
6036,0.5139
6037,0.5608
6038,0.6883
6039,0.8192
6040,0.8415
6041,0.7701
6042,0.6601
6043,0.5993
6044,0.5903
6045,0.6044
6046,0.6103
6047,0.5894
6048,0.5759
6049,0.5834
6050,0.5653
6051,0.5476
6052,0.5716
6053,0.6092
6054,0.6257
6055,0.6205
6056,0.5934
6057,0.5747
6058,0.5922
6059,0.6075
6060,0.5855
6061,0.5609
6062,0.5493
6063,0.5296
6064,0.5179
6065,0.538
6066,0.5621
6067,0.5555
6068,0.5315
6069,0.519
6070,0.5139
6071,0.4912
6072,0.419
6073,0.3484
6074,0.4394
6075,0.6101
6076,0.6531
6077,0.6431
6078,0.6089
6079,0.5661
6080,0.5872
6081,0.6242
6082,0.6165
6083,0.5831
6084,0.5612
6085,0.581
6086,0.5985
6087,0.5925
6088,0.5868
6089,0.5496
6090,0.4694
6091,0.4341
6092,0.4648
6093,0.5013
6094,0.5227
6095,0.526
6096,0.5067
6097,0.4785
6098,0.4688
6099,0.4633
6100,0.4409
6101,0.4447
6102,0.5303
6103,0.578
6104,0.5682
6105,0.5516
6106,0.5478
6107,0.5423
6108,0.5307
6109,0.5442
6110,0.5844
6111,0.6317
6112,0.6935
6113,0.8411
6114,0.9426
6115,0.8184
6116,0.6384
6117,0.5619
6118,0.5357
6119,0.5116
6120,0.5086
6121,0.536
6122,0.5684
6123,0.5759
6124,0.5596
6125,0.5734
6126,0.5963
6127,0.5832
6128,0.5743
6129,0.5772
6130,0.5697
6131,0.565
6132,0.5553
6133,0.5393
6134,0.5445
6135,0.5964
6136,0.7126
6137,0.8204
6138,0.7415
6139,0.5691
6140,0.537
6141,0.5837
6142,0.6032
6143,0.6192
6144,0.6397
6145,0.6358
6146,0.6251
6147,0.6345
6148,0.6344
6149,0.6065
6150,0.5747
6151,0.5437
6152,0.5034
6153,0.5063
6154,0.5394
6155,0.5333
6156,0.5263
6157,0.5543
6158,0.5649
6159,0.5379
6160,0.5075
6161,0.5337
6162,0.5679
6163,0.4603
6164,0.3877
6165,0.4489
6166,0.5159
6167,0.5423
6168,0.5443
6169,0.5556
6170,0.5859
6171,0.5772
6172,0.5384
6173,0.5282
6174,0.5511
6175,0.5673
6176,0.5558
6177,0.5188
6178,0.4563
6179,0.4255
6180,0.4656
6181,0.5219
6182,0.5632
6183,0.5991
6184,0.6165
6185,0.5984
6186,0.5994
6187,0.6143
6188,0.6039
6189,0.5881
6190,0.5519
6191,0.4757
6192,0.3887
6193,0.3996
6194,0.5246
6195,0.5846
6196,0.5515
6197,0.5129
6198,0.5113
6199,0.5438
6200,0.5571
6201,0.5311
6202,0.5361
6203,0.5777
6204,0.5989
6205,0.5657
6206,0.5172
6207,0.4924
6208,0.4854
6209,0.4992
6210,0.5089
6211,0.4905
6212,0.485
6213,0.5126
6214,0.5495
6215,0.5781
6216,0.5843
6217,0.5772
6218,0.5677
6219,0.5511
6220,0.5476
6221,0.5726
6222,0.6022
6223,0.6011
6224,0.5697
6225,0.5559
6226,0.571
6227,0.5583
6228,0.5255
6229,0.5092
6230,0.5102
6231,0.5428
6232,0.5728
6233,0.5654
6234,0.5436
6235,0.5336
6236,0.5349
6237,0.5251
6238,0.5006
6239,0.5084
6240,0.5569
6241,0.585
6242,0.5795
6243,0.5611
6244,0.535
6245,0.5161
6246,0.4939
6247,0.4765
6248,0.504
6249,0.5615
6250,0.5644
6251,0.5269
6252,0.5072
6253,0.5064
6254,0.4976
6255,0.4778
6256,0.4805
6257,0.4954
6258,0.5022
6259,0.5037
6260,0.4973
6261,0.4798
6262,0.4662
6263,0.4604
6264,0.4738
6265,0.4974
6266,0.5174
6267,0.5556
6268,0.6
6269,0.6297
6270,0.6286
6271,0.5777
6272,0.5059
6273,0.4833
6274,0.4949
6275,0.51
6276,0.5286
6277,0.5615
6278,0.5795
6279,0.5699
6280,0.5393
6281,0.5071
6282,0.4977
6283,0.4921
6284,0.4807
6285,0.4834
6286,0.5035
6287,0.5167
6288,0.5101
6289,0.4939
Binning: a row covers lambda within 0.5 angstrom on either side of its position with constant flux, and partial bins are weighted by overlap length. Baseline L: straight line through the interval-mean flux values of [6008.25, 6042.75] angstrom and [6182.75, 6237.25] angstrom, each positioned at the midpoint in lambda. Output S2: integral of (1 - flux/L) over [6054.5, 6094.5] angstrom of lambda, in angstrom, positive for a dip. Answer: 3.0 angstrom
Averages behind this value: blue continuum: 0.612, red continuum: 0.545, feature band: 0.55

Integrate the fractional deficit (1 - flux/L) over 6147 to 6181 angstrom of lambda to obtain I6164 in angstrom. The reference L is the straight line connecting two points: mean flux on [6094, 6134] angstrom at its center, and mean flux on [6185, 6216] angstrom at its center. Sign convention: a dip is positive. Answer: 1.2 angstrom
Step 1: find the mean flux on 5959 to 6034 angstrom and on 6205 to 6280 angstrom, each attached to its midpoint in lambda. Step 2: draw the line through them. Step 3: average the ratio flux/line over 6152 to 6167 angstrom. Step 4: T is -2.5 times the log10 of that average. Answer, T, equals 0.06 mag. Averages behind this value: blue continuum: 0.557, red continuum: 0.533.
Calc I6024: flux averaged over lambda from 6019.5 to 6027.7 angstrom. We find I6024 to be 0.597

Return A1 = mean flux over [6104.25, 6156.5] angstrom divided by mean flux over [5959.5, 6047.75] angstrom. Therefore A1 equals 1.05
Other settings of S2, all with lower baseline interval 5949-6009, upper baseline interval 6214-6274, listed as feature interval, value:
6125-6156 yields -3.2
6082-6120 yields -1.9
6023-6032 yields -2.1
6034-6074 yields -2.9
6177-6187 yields -0.1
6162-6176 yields 0.3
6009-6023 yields -0.1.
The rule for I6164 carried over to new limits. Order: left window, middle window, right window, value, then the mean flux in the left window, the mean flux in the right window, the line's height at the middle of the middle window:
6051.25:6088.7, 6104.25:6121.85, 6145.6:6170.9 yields -2.04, 0.564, 0.542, 0.553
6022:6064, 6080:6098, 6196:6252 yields 1.80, 0.62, 0.541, 0.6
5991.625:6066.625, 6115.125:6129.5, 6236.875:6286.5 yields -0.32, 0.583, 0.522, 0.558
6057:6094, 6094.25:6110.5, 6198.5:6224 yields 0.82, 0.547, 0.546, 0.547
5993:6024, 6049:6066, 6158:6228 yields -1.08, 0.541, 0.537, 0.54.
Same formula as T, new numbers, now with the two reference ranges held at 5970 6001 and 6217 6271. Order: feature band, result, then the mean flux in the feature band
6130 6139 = -0.18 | 0.627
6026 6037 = -0.23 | 0.648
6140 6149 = -0.16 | 0.616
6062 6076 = 0.03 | 0.513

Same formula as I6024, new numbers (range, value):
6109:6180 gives 0.578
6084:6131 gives 0.565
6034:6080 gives 0.581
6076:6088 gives 0.599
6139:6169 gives 0.552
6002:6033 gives 0.585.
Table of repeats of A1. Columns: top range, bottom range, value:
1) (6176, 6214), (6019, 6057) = 0.84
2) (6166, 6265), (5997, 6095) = 0.92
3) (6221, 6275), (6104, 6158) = 0.89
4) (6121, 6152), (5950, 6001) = 1.11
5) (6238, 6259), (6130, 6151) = 0.85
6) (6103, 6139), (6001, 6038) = 1.05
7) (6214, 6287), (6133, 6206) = 0.96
